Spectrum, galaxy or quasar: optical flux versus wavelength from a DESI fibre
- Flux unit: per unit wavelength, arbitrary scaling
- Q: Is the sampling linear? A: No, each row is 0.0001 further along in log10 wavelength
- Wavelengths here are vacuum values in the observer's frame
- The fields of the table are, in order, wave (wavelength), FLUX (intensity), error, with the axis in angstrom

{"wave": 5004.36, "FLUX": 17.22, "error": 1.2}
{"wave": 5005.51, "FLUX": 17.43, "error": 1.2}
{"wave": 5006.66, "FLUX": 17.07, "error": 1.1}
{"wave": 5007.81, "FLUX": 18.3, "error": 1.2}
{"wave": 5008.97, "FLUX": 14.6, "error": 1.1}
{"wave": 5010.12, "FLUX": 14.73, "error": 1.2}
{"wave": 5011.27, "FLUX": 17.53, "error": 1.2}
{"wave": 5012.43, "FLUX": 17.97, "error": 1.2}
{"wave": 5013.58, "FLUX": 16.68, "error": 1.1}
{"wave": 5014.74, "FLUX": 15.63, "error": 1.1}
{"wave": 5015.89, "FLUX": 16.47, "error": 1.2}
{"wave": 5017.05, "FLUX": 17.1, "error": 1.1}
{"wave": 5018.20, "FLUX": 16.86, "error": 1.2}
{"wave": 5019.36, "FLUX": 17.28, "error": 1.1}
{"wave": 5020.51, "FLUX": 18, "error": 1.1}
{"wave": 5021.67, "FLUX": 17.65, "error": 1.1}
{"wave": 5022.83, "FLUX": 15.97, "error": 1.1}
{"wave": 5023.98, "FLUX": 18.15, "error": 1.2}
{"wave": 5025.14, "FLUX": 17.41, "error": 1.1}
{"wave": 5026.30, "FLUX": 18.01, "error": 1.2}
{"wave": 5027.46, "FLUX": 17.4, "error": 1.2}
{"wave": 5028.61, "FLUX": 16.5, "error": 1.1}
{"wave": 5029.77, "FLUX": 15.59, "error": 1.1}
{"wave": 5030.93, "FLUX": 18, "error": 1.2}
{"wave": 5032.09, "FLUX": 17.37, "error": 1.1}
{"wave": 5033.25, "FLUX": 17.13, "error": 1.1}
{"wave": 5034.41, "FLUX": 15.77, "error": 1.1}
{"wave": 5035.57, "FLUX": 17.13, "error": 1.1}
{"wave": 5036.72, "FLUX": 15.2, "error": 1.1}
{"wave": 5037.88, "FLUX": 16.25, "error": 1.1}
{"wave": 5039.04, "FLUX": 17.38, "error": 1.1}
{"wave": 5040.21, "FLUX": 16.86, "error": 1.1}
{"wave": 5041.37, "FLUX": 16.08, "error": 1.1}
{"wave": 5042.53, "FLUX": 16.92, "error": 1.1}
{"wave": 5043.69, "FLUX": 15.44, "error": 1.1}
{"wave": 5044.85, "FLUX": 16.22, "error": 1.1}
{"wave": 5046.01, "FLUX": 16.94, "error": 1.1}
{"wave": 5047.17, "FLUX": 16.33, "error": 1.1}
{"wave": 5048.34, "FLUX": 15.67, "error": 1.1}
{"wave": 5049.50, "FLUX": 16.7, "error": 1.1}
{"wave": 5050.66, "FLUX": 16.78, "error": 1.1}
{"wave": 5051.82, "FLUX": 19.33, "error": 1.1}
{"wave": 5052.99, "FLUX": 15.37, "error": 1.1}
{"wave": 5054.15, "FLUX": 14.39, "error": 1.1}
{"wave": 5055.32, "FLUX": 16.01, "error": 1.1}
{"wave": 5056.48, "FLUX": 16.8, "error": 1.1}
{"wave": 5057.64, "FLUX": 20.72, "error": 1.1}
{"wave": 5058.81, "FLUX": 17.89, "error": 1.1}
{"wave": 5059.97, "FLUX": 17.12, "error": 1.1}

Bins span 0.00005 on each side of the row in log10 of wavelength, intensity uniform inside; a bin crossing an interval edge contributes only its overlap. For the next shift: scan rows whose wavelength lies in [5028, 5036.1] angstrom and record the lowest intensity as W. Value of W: 15.59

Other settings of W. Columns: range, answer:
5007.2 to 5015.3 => 14.6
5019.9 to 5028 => 15.97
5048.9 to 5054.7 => 14.39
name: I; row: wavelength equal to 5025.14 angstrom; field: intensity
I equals 17.41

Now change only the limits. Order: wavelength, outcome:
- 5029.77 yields 15.59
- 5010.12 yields 14.73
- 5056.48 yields 16.8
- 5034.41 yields 15.77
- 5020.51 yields 18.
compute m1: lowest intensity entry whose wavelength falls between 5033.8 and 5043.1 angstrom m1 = 15.2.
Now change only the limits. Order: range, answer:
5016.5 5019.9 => 16.86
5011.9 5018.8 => 15.63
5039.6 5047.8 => 15.44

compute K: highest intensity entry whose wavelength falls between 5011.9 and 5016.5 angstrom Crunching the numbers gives 17.97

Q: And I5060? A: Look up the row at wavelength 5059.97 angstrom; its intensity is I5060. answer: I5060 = 17.12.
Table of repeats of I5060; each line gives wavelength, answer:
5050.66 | 16.78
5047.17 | 16.33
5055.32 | 16.01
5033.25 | 17.13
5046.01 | 16.94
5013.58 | 16.68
